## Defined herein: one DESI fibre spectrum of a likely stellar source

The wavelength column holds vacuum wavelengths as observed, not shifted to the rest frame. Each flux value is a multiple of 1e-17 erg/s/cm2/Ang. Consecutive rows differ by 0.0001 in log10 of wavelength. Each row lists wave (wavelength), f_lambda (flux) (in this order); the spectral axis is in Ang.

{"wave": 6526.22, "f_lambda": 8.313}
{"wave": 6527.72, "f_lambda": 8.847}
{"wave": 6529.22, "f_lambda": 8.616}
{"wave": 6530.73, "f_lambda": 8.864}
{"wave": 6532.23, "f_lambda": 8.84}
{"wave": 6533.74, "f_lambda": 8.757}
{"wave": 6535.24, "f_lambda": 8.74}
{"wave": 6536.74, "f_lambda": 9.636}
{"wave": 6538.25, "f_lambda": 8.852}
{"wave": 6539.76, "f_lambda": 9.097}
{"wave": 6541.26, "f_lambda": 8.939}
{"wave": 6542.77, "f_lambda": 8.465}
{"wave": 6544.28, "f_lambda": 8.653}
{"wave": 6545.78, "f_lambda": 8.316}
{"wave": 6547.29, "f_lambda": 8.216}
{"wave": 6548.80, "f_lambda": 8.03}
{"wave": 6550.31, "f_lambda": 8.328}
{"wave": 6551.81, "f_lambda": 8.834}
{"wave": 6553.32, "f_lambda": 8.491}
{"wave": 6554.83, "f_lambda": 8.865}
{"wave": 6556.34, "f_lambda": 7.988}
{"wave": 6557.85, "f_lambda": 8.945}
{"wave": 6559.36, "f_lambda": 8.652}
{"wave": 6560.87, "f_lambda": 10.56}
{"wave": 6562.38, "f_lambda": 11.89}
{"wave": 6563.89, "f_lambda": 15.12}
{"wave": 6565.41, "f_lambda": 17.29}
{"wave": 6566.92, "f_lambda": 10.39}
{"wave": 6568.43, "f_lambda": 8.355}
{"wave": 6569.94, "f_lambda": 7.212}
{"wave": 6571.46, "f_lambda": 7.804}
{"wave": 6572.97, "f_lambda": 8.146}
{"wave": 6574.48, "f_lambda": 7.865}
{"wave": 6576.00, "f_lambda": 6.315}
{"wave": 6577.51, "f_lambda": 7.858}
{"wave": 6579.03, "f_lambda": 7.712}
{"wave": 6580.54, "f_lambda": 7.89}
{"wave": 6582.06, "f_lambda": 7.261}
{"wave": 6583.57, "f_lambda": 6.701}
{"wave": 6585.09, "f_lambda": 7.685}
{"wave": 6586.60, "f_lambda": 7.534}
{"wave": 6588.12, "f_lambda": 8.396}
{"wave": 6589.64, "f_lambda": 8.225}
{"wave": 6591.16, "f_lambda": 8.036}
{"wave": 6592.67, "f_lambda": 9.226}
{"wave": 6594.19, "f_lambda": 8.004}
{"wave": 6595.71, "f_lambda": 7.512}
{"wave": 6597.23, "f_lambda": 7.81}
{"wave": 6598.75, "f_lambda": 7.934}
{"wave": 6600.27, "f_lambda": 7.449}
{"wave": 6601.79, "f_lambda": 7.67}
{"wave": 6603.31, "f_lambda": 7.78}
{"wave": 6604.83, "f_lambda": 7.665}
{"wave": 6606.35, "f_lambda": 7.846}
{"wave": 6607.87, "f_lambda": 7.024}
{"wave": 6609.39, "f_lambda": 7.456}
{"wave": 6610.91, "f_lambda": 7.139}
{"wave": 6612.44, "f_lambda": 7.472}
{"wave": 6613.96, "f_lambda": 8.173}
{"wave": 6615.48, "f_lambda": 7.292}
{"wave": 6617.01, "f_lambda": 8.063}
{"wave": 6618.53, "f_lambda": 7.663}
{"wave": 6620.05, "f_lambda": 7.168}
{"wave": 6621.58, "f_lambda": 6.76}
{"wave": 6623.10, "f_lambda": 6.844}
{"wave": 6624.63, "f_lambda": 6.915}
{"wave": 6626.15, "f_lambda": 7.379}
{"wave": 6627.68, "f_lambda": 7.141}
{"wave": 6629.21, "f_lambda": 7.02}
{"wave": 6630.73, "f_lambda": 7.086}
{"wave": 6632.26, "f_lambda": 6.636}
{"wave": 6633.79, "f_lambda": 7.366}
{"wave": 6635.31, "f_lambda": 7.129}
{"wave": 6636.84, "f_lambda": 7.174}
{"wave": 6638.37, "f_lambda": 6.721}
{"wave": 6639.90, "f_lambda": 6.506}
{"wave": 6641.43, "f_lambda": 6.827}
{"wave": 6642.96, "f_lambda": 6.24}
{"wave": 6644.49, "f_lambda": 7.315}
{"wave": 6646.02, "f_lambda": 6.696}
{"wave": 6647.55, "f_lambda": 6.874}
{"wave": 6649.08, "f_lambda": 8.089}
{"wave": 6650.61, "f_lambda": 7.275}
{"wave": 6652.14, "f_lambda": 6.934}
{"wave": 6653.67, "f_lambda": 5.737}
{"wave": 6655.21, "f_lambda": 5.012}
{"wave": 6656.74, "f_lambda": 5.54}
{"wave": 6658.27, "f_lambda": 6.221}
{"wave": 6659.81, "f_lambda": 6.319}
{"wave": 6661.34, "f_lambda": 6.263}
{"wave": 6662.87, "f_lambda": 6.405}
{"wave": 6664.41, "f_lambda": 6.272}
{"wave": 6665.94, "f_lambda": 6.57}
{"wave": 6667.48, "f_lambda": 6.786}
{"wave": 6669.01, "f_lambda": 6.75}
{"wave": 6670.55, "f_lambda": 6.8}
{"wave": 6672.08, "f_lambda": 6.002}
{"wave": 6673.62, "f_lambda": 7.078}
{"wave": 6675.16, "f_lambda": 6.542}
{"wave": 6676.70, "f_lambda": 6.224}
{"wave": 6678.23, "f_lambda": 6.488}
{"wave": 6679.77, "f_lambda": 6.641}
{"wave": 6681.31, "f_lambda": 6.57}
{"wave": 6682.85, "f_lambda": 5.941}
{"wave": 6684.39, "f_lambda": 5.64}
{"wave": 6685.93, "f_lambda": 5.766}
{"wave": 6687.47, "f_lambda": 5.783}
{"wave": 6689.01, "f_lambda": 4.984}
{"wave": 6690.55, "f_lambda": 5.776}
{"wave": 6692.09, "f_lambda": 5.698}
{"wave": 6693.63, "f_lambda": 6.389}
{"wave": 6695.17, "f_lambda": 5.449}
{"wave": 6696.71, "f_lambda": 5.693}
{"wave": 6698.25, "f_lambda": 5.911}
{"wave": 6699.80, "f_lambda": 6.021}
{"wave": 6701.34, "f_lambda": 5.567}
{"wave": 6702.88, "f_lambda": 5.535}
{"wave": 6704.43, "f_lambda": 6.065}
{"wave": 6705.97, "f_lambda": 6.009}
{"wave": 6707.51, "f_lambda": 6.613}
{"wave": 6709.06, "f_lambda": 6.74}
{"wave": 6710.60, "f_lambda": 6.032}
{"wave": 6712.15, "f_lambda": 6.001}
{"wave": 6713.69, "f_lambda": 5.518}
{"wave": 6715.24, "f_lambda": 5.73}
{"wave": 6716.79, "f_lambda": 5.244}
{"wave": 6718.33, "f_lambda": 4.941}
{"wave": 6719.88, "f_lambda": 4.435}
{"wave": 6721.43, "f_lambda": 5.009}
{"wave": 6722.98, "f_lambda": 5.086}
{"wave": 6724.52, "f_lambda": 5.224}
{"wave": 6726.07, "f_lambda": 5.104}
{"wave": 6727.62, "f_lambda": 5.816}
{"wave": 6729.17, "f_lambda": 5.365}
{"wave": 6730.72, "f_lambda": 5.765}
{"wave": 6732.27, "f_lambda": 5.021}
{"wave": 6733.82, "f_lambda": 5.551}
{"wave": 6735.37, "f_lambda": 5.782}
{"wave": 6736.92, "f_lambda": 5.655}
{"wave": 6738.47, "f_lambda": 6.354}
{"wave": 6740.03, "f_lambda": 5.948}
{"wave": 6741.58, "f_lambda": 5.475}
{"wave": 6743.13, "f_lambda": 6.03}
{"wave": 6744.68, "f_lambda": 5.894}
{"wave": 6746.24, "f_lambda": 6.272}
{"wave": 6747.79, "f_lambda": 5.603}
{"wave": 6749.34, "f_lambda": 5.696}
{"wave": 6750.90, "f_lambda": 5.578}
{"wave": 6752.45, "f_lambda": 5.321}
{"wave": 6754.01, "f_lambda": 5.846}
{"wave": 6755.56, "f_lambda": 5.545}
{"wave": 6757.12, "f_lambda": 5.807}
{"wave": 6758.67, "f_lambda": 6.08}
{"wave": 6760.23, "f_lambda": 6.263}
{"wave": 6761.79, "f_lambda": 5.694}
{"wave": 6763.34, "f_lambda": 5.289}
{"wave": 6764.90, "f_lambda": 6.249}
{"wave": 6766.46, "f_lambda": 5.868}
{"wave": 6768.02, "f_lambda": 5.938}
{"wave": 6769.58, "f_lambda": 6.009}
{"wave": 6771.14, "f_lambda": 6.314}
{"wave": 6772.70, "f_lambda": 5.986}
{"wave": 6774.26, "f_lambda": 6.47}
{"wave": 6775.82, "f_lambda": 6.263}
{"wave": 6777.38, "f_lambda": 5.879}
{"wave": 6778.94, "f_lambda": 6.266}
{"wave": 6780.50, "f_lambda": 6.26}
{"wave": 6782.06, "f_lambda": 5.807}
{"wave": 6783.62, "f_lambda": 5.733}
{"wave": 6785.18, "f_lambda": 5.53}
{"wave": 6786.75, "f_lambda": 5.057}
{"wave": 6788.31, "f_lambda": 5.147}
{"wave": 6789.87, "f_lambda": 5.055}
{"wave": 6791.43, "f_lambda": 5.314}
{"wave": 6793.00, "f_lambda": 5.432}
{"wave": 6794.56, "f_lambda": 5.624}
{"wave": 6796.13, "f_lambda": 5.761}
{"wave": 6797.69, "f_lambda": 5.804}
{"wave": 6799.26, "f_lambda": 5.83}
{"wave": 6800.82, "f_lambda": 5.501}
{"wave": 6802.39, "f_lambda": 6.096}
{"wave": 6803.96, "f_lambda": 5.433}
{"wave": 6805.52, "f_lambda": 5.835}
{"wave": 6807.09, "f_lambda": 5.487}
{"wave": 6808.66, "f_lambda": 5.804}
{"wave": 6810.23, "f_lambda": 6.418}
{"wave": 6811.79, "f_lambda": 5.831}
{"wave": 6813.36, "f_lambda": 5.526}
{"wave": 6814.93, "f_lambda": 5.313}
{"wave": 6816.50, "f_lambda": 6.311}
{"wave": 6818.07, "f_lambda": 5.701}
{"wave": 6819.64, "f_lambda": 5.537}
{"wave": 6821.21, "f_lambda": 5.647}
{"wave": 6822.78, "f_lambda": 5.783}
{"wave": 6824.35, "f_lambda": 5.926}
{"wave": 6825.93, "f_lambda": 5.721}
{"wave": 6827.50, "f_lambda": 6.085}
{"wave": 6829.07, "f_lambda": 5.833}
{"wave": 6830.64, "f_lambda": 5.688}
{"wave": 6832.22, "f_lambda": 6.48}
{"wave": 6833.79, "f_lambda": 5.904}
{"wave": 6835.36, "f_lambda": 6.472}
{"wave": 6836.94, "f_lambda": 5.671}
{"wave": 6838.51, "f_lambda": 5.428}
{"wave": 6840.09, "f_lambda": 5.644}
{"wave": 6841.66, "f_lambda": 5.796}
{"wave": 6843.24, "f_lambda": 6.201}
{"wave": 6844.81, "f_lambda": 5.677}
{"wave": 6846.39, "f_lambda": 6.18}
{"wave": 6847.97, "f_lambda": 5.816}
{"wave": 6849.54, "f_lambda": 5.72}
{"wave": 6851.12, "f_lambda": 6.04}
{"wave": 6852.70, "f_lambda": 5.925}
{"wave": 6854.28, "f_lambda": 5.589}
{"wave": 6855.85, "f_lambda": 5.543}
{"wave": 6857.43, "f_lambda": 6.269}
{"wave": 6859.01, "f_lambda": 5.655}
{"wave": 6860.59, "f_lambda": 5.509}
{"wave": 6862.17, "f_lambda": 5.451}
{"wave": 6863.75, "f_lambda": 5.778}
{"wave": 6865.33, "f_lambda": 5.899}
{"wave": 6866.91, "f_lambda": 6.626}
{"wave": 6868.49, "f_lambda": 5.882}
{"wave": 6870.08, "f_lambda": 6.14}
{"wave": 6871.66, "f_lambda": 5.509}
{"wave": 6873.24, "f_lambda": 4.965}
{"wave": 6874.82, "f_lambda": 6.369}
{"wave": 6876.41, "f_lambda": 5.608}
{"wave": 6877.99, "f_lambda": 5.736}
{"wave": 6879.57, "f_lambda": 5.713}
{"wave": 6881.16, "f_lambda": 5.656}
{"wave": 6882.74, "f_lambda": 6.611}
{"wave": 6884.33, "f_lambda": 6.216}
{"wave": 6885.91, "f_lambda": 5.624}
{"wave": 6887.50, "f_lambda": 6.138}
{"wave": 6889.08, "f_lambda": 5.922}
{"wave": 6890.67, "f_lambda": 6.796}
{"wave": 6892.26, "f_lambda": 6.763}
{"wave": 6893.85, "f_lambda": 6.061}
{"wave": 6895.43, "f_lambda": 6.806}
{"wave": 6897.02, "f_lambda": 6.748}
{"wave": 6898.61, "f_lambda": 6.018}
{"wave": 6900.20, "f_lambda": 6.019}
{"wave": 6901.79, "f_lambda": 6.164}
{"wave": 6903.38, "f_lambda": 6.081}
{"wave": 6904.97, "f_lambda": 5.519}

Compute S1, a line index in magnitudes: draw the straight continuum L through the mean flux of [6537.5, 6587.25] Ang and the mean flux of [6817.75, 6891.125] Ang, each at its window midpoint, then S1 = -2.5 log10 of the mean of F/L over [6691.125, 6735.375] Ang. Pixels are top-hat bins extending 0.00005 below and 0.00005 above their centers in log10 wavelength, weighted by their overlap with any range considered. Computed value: 0.28 mag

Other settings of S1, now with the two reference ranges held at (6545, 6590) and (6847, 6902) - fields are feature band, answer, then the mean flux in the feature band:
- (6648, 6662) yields 0.25 mag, 6.39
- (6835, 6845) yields 0.09 mag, 5.82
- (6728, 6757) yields 0.25 mag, 5.71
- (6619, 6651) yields 0.17 mag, 7.01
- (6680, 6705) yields 0.30 mag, 5.81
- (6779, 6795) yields 0.22 mag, 5.53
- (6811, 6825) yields 0.14 mag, 5.73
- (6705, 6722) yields 0.30 mag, 5.67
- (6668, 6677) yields 0.19 mag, 6.59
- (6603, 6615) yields 0.12 mag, 7.56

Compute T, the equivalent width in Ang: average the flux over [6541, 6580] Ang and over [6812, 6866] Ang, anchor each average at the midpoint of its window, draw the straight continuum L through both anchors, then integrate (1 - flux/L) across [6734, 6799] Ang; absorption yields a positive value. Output 8.48 Ang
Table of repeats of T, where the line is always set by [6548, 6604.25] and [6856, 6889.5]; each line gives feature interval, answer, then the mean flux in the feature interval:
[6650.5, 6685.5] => 6.53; 6.32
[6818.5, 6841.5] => 1.55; 5.84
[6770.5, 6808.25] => 5.12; 5.74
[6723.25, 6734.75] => 2.89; 5.4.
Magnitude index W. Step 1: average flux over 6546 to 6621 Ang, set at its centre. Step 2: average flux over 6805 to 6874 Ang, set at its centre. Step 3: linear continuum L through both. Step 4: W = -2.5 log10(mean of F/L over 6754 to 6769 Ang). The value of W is 0.13 mag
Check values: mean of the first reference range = 8.38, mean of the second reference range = 5.82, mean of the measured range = 5.86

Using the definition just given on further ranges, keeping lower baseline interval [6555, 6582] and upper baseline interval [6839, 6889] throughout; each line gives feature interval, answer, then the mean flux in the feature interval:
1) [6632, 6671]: 0.252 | 6.63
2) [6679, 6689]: 0.315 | 5.97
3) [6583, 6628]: 0.171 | 7.61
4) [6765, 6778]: 0.141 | 6.1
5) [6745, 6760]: 0.235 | 5.77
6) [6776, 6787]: 0.168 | 5.85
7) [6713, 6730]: 0.398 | 5.22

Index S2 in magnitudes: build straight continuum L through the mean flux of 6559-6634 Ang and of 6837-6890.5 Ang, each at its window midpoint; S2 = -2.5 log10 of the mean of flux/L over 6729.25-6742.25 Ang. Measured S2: 0.22 mag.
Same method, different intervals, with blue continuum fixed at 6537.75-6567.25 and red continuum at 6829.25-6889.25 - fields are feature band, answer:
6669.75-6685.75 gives 0.266 mag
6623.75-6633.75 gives 0.234 mag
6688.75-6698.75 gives 0.352 mag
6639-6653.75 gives 0.229 mag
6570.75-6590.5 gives 0.217 mag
